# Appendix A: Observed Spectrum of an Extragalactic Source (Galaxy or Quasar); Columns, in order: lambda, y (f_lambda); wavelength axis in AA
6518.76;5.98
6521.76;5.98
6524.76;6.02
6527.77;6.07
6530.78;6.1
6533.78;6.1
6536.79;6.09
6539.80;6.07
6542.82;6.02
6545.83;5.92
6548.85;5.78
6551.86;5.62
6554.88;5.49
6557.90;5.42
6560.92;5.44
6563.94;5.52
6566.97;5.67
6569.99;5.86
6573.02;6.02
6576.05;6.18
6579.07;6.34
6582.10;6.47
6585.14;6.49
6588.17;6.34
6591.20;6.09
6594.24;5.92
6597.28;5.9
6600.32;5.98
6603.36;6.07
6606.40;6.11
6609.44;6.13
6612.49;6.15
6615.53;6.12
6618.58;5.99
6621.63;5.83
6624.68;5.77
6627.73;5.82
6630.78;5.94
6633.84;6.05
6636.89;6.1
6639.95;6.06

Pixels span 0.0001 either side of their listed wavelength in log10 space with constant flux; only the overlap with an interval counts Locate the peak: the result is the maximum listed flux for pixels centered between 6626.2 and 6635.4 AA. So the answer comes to 6.05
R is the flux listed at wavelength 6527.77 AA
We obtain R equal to 6.07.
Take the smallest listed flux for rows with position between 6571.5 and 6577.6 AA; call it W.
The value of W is 6.02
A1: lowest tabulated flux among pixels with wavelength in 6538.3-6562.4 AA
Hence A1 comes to 5.42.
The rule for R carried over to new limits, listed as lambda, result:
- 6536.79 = 6.09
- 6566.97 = 5.67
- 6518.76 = 5.98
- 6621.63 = 5.83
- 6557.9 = 5.42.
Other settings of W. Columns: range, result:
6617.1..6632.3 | 5.77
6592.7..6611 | 5.9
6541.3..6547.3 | 5.92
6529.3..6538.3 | 6.09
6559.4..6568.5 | 5.44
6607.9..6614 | 6.13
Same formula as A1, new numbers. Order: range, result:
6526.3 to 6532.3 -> 6.07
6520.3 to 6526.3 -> 5.98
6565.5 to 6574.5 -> 5.67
